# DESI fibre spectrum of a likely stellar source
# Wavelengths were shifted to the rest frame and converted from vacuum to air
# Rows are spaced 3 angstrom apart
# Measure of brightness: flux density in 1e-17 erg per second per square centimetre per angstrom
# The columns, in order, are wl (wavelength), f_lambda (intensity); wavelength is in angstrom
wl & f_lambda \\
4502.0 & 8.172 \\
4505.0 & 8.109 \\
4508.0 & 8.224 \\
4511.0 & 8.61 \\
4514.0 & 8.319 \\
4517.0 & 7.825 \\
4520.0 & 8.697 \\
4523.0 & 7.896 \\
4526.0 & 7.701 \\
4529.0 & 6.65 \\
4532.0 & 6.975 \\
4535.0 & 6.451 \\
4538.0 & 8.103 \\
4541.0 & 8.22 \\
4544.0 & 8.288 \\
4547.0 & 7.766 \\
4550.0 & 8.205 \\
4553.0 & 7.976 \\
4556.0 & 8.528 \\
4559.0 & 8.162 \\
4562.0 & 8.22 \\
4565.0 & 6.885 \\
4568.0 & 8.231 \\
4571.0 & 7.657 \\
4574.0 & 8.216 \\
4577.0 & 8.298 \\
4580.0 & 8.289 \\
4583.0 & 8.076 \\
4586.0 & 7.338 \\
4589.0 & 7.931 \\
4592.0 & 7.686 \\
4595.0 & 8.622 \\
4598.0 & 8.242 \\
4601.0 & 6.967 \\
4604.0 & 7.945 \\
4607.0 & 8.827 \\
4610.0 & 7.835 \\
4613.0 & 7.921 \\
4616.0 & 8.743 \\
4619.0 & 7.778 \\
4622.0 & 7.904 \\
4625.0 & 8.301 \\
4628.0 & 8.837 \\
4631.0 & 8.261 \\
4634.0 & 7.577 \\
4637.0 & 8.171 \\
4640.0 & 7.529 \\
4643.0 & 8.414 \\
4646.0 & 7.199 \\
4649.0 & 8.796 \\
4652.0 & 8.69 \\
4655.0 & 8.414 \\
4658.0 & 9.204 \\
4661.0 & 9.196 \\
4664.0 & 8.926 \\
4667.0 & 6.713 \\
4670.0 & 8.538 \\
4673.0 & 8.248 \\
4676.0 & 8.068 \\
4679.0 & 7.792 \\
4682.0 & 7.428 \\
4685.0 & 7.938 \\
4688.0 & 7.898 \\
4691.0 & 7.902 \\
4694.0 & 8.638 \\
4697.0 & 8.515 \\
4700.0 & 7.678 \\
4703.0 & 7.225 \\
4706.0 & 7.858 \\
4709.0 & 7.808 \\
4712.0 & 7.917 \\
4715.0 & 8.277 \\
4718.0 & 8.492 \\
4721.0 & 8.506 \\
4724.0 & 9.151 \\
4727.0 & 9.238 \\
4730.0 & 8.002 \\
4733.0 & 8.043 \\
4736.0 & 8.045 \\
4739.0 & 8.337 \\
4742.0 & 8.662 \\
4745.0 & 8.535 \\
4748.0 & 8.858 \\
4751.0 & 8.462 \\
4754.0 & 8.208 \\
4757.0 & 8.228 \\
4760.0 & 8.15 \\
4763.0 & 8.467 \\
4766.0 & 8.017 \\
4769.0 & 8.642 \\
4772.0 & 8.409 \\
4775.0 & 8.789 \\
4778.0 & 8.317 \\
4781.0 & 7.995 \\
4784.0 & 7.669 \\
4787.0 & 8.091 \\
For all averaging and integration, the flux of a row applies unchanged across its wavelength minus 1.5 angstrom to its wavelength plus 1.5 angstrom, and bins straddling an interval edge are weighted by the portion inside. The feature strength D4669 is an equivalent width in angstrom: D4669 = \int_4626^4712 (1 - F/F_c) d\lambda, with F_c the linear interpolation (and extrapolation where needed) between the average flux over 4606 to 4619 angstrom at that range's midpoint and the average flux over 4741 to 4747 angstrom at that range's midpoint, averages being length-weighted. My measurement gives 2.9 angstrom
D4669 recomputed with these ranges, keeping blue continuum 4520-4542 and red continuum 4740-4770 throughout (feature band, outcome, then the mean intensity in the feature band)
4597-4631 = -1.2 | 8.12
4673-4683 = 0.3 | 7.85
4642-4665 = -1.7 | 8.6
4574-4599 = -1.1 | 8.07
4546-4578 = -1.6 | 8.01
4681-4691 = 0.4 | 7.79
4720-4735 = -0.5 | 8.57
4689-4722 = 0.6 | 8.06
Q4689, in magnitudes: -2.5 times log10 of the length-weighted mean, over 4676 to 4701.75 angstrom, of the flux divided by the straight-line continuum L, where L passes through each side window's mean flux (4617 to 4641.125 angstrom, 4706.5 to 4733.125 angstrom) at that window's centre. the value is 0.04 mag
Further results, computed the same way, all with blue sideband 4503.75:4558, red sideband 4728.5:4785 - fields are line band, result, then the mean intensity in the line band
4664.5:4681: 0.03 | 7.92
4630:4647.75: 0.03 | 7.86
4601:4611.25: 0.00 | 8.03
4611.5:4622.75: 0.00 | 8.1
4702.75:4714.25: 0.06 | 7.79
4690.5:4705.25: 0.03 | 7.99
